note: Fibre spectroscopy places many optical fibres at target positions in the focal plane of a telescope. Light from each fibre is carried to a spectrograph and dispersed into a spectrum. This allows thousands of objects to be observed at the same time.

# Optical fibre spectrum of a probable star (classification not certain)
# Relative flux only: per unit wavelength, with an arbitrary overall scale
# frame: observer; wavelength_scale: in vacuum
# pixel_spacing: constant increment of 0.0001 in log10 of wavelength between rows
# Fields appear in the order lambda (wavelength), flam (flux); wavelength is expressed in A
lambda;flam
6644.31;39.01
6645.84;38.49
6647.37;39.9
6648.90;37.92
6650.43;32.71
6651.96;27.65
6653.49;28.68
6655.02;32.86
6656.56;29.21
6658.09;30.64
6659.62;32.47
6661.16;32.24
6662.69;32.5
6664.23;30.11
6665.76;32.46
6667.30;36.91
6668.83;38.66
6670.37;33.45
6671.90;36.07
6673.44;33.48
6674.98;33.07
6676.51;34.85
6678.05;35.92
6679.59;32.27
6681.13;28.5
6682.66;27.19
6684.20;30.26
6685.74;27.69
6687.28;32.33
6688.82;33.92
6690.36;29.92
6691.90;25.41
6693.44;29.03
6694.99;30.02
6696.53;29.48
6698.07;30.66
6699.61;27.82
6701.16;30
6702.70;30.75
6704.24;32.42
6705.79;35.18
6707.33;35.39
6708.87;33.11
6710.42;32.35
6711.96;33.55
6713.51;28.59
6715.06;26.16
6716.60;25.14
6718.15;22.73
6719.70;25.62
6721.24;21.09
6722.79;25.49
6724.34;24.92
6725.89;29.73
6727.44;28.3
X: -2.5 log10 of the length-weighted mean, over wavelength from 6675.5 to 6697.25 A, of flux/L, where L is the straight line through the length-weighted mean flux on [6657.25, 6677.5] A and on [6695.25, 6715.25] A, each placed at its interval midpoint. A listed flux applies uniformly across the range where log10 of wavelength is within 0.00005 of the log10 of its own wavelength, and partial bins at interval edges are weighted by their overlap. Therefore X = 0.07 mag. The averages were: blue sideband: 33.6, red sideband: 31.3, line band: 30.5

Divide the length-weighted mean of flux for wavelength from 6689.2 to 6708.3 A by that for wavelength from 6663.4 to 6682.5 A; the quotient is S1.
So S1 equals 0.9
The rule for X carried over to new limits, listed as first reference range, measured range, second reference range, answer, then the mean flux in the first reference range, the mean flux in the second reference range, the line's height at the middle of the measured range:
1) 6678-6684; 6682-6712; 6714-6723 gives -0.115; 30.3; 24.4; 27.8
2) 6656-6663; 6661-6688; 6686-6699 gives -0.065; 31.4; 30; 30.8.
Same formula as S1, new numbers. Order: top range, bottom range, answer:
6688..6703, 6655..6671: 0.90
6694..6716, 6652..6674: 0.95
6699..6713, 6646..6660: 0.99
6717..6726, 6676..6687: 0.79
